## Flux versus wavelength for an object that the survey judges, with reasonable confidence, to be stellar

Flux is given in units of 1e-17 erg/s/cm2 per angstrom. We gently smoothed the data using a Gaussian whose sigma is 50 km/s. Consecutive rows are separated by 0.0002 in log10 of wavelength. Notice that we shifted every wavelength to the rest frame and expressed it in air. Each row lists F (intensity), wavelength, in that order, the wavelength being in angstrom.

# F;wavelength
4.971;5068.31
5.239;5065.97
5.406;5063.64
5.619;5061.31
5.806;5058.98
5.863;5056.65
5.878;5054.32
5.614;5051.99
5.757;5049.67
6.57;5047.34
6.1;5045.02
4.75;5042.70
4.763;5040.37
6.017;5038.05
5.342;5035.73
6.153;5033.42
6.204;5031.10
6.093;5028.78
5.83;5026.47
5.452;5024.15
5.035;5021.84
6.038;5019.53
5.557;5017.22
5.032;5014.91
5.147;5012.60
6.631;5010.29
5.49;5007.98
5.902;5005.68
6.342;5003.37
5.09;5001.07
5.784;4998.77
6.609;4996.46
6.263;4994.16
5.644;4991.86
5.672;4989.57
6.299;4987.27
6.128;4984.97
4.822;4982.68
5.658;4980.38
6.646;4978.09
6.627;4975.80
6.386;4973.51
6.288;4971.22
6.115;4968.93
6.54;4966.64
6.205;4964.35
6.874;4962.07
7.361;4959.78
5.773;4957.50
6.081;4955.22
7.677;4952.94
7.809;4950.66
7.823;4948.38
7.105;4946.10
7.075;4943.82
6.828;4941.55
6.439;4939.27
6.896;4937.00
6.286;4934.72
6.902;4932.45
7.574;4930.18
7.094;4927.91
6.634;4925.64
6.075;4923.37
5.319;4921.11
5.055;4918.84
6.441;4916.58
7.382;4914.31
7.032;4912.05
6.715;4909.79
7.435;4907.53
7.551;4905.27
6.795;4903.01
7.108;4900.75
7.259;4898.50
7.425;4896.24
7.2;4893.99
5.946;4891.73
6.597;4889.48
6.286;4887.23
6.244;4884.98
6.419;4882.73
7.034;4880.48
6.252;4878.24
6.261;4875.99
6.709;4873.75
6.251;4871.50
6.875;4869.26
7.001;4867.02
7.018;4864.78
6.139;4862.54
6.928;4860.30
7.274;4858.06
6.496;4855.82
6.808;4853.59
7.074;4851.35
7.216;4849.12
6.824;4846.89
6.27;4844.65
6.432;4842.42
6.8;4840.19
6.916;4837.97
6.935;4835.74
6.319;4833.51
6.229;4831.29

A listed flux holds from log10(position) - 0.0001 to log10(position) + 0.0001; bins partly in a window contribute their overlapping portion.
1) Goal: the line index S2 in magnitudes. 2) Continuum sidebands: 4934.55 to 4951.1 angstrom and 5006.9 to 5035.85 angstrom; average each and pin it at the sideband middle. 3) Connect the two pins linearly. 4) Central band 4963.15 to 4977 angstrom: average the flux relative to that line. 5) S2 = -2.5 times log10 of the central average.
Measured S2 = 0.04 mag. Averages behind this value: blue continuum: 7.04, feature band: 6.36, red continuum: 5.71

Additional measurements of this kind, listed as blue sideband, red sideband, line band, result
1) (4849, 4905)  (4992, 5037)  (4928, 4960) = -0.113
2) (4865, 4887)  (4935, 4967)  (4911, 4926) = 0.082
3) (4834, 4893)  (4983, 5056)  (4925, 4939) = -0.101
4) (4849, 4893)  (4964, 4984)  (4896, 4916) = -0.111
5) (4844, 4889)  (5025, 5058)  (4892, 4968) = -0.080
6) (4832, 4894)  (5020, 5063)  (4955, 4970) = -0.054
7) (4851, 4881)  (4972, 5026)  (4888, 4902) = -0.063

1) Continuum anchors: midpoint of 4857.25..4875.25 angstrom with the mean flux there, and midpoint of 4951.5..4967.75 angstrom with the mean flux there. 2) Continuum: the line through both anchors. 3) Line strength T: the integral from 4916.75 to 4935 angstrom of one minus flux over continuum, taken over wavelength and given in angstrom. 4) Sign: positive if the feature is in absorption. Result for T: 0.9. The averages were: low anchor 6.76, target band 6.38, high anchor 6.67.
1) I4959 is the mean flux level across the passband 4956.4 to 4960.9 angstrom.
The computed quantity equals 6.58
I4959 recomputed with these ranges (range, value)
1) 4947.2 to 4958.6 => 7.04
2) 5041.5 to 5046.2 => 5.42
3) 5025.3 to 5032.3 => 6.04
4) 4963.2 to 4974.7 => 6.31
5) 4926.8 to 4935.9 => 6.96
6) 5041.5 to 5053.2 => 5.75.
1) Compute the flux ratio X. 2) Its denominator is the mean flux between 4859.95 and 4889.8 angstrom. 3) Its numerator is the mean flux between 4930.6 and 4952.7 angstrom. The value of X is 1.1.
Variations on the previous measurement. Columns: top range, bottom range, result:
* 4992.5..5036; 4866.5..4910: 0.86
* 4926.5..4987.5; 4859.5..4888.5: 1.01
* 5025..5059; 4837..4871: 0.85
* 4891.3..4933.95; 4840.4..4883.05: 1.01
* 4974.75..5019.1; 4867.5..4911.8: 0.87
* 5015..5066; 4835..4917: 0.84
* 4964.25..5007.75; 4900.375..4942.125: 0.90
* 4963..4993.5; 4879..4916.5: 0.88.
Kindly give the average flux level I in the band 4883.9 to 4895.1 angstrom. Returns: 6.45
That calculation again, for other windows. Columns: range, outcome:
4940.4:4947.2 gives 7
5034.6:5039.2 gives 5.68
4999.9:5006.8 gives 5.78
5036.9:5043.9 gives 5.18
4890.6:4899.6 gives 6.95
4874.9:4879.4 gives 6.27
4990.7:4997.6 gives 6.18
